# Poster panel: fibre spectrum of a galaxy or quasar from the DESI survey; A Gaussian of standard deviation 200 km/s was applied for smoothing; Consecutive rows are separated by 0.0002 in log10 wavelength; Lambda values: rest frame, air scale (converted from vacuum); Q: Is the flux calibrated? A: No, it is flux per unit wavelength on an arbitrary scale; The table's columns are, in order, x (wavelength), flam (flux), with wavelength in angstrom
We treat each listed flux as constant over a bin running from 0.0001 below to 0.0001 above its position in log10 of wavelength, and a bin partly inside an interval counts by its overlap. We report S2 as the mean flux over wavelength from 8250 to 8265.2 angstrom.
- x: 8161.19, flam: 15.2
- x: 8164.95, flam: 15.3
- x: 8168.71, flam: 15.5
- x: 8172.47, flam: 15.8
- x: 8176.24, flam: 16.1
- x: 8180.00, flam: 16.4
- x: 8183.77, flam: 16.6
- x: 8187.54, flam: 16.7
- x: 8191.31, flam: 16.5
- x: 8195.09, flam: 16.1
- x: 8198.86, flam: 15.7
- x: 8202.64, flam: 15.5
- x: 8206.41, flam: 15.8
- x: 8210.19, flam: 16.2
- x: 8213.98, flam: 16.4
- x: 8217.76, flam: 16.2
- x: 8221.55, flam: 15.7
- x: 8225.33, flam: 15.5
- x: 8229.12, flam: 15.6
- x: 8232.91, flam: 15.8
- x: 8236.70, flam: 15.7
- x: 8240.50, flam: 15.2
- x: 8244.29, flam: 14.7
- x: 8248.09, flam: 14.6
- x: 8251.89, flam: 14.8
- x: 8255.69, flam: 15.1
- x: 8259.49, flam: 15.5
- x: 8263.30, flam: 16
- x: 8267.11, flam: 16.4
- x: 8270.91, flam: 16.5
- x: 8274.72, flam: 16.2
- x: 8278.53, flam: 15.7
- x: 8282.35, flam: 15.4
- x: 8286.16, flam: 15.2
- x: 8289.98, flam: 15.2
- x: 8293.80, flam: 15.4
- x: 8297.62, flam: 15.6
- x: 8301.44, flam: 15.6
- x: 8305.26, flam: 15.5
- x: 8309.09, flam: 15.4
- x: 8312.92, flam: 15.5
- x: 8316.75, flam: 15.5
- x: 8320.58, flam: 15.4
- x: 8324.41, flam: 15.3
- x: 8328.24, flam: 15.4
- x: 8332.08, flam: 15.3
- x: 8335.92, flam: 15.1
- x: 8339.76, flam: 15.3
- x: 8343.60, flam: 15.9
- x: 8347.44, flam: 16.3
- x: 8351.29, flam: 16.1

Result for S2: 15.3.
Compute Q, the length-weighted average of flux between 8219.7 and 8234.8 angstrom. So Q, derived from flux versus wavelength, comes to 15.7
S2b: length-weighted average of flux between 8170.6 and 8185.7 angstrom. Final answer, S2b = 16.2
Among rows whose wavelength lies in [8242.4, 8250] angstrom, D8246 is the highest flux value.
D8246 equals 14.7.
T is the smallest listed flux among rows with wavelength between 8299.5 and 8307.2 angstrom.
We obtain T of 15.5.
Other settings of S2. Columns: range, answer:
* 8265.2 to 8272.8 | 16.5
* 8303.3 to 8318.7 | 15.5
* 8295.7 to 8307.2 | 15.6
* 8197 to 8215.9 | 15.9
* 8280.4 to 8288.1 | 15.3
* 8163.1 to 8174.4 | 15.5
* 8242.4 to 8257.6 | 14.8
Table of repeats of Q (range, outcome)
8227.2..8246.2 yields 15.4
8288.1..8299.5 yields 15.4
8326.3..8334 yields 15.3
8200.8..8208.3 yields 15.7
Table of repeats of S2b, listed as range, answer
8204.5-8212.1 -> 16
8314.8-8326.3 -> 15.4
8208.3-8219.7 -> 16.3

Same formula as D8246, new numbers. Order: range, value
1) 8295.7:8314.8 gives 15.6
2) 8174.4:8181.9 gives 16.4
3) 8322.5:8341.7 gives 15.4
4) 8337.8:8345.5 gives 15.9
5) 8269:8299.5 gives 16.5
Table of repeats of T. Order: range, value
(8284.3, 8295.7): 15.2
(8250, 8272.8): 14.8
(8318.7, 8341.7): 15.1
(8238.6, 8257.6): 14.6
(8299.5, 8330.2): 15.3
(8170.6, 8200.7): 15.7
